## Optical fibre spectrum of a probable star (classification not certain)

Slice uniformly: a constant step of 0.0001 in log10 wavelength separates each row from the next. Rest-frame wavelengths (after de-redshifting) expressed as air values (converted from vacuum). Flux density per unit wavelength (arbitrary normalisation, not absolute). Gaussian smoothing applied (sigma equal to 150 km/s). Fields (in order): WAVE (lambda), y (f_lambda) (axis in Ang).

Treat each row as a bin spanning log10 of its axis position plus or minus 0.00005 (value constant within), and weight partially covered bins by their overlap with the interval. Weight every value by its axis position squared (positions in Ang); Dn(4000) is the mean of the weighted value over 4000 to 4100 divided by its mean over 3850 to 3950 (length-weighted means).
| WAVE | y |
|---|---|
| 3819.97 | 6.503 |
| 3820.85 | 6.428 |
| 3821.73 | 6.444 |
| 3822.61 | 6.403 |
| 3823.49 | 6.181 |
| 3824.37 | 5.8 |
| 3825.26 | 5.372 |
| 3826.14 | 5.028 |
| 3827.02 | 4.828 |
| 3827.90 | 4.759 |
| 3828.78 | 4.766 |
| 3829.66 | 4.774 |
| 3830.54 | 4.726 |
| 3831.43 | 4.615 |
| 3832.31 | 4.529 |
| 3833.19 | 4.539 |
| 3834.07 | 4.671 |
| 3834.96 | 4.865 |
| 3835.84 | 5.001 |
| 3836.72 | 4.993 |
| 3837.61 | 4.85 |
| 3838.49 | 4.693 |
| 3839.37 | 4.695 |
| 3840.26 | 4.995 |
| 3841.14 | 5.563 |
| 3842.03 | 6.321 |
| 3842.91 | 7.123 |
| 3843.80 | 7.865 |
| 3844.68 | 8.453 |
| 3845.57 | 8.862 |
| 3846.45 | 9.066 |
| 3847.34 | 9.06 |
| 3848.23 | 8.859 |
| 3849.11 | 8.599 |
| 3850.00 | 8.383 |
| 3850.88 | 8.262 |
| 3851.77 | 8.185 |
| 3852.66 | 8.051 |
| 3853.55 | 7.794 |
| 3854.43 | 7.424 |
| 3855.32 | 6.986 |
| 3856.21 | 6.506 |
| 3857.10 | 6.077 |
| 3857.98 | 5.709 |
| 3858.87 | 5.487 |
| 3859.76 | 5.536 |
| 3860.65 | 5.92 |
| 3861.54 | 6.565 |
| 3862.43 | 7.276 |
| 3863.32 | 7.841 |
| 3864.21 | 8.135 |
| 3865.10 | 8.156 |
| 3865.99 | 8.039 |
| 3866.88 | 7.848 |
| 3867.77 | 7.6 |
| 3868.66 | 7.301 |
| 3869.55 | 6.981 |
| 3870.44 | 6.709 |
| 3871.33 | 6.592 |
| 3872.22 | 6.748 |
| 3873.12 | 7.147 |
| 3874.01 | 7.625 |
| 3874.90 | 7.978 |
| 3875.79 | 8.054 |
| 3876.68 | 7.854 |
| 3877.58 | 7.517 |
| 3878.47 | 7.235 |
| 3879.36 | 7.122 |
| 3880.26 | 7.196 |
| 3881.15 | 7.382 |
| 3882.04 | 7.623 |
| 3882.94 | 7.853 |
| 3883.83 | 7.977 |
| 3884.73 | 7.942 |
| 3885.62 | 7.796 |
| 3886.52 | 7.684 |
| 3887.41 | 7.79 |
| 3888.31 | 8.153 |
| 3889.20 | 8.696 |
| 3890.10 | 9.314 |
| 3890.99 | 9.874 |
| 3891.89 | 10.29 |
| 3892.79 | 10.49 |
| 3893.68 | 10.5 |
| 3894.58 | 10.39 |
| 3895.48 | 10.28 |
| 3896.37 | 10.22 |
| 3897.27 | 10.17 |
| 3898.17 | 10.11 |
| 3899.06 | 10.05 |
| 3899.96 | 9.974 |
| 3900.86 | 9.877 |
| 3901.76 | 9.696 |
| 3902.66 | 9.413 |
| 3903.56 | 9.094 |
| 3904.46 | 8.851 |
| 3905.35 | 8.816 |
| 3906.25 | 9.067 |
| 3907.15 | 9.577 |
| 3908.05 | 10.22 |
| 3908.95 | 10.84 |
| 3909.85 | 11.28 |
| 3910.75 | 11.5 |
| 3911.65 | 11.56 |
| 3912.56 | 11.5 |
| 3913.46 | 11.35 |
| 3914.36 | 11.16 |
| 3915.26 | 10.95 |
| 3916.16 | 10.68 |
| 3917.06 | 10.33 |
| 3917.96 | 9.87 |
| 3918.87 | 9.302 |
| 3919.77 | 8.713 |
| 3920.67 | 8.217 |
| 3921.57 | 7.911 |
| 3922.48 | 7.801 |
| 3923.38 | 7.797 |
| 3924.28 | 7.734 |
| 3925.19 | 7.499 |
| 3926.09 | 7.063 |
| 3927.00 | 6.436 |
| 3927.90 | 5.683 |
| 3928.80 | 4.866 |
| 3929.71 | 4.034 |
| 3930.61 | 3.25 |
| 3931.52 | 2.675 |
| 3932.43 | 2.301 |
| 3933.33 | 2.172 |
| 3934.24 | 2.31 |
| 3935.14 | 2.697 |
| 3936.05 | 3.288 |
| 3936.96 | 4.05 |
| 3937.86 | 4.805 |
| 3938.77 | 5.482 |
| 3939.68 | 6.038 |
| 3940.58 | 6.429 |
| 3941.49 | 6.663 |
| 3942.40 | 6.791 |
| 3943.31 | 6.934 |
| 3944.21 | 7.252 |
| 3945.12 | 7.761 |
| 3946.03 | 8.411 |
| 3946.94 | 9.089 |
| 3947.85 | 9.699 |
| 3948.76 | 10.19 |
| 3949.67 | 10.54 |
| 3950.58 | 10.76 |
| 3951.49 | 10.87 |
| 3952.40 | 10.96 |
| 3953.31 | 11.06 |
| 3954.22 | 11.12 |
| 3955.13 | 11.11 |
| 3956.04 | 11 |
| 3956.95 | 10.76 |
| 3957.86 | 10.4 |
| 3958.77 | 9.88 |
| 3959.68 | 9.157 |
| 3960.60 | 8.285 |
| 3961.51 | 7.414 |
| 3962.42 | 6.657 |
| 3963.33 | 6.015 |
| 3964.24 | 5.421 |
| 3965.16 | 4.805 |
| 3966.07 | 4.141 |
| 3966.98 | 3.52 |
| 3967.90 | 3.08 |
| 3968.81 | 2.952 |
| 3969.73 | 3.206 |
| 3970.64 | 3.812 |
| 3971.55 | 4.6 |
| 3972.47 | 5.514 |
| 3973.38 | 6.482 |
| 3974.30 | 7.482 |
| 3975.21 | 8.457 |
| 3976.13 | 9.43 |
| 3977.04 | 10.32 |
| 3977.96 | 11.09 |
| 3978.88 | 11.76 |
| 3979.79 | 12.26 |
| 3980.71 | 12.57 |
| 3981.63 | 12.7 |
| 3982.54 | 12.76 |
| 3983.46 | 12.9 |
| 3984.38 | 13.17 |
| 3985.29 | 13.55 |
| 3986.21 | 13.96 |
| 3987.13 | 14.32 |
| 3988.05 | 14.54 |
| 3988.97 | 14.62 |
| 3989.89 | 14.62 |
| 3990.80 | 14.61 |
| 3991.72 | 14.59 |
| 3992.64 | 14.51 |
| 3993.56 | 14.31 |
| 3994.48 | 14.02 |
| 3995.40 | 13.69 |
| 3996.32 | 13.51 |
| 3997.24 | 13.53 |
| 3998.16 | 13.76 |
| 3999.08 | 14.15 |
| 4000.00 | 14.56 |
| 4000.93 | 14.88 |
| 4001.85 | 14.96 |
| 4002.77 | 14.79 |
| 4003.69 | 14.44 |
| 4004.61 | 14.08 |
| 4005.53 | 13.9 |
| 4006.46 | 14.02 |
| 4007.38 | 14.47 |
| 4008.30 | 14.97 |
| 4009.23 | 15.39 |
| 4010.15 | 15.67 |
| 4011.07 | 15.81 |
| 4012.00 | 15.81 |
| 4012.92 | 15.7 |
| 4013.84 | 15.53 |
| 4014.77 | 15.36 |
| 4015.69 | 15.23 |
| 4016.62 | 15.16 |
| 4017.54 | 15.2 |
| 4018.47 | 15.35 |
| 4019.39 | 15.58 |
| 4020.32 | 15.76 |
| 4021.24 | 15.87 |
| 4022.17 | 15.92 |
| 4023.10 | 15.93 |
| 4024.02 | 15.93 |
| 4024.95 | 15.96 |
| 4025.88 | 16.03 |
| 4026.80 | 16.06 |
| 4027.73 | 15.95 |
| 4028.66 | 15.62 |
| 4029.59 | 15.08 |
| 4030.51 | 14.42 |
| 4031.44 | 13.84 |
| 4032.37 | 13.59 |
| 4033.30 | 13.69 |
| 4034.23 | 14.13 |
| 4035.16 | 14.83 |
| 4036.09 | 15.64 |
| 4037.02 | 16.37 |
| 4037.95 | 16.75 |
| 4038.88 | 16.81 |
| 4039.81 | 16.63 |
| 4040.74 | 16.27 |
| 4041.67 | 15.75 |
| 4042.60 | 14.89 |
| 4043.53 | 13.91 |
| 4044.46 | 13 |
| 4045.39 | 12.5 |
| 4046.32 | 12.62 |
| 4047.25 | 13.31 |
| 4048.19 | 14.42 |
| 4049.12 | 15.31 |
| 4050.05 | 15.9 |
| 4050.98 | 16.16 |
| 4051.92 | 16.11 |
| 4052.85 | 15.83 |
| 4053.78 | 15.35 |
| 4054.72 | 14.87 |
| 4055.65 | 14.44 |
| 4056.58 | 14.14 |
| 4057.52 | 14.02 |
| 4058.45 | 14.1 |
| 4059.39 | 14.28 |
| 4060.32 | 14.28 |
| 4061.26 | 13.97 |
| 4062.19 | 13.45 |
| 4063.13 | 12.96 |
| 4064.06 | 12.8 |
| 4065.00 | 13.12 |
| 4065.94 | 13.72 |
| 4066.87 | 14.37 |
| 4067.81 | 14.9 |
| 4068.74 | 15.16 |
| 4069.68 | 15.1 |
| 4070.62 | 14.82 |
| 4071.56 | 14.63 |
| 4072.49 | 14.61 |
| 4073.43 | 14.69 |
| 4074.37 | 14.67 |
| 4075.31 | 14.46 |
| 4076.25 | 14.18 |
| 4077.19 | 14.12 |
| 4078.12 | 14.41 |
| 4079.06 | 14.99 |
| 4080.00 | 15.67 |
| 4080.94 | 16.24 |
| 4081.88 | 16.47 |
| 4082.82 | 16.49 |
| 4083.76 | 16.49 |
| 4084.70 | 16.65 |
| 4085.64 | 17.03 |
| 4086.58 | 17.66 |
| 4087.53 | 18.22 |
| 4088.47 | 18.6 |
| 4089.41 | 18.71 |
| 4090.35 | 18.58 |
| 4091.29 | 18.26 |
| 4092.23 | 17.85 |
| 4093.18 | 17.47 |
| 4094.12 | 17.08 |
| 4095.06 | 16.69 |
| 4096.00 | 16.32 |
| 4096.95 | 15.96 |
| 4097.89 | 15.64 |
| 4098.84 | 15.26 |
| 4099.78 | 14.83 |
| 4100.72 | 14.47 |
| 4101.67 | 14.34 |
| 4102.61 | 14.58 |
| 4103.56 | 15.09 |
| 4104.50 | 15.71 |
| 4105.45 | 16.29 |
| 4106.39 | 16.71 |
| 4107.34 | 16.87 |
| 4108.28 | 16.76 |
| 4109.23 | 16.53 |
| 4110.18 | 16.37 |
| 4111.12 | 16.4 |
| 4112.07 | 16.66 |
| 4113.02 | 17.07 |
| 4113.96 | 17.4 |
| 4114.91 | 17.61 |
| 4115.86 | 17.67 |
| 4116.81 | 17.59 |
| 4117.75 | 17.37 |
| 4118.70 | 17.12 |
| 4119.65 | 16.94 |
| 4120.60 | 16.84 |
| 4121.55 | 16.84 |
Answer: 2.10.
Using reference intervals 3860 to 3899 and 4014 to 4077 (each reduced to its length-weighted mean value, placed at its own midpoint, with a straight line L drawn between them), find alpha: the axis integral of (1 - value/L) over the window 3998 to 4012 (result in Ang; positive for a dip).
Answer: -1.6 Ang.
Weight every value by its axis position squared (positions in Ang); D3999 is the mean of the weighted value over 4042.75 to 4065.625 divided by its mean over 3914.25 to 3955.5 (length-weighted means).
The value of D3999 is 2.05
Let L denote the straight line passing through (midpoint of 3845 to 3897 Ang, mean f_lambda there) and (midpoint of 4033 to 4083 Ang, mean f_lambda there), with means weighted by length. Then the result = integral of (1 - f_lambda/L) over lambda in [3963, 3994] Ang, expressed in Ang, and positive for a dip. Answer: 5.6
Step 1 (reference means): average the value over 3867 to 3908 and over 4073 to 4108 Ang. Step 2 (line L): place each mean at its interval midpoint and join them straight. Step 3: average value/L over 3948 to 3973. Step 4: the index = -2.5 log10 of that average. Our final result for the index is 0.407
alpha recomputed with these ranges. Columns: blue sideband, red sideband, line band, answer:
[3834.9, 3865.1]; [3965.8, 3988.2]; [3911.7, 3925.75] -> -2.30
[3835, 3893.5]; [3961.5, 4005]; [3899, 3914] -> -2.69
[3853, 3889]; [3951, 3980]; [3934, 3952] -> 1.56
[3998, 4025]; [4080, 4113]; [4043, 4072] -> 2.91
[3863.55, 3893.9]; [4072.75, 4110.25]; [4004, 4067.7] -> -4.28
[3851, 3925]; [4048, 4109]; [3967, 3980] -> 5.29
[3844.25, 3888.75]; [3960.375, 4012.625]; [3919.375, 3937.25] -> 7.79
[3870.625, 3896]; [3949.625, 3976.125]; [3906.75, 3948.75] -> 2.25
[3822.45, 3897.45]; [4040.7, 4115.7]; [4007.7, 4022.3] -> -2.71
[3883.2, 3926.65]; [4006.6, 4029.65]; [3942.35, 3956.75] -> 2.67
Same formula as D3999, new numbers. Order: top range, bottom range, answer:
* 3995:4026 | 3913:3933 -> 2.10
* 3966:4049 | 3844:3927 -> 1.67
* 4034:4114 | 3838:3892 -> 2.30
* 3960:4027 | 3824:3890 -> 1.92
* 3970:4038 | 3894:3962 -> 1.70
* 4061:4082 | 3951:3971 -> 2.03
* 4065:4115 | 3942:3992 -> 1.80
